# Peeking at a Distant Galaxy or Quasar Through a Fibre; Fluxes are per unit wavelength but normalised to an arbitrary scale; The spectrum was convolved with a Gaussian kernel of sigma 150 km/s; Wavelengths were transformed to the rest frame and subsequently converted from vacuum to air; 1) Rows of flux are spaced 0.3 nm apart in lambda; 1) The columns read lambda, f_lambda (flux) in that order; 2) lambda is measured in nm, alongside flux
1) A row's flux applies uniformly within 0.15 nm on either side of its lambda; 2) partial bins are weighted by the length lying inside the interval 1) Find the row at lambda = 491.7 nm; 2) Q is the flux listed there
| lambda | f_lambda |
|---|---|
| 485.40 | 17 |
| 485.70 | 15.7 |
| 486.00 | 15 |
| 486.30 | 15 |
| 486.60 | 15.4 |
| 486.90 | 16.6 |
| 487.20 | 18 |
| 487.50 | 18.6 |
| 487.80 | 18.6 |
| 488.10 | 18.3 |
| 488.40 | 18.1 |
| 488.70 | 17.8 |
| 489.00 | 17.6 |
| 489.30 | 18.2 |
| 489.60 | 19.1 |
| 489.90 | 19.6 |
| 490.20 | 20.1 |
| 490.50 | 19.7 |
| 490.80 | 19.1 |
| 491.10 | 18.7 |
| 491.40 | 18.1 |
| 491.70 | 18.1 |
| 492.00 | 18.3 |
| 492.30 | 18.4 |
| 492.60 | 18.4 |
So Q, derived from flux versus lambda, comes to 18.1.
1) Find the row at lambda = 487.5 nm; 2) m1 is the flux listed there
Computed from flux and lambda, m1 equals 18.6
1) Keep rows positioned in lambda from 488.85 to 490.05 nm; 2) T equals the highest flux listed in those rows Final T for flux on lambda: 19.6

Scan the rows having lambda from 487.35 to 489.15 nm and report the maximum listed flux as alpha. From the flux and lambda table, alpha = 18.6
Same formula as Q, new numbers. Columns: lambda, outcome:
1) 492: 18.3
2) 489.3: 18.2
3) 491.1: 18.7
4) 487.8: 18.6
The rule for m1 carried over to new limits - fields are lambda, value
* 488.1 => 18.3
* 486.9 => 16.6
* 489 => 17.6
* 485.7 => 15.7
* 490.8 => 19.1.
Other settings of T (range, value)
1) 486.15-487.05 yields 16.6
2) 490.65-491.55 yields 19.1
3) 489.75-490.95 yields 20.1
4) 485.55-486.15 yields 15.7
